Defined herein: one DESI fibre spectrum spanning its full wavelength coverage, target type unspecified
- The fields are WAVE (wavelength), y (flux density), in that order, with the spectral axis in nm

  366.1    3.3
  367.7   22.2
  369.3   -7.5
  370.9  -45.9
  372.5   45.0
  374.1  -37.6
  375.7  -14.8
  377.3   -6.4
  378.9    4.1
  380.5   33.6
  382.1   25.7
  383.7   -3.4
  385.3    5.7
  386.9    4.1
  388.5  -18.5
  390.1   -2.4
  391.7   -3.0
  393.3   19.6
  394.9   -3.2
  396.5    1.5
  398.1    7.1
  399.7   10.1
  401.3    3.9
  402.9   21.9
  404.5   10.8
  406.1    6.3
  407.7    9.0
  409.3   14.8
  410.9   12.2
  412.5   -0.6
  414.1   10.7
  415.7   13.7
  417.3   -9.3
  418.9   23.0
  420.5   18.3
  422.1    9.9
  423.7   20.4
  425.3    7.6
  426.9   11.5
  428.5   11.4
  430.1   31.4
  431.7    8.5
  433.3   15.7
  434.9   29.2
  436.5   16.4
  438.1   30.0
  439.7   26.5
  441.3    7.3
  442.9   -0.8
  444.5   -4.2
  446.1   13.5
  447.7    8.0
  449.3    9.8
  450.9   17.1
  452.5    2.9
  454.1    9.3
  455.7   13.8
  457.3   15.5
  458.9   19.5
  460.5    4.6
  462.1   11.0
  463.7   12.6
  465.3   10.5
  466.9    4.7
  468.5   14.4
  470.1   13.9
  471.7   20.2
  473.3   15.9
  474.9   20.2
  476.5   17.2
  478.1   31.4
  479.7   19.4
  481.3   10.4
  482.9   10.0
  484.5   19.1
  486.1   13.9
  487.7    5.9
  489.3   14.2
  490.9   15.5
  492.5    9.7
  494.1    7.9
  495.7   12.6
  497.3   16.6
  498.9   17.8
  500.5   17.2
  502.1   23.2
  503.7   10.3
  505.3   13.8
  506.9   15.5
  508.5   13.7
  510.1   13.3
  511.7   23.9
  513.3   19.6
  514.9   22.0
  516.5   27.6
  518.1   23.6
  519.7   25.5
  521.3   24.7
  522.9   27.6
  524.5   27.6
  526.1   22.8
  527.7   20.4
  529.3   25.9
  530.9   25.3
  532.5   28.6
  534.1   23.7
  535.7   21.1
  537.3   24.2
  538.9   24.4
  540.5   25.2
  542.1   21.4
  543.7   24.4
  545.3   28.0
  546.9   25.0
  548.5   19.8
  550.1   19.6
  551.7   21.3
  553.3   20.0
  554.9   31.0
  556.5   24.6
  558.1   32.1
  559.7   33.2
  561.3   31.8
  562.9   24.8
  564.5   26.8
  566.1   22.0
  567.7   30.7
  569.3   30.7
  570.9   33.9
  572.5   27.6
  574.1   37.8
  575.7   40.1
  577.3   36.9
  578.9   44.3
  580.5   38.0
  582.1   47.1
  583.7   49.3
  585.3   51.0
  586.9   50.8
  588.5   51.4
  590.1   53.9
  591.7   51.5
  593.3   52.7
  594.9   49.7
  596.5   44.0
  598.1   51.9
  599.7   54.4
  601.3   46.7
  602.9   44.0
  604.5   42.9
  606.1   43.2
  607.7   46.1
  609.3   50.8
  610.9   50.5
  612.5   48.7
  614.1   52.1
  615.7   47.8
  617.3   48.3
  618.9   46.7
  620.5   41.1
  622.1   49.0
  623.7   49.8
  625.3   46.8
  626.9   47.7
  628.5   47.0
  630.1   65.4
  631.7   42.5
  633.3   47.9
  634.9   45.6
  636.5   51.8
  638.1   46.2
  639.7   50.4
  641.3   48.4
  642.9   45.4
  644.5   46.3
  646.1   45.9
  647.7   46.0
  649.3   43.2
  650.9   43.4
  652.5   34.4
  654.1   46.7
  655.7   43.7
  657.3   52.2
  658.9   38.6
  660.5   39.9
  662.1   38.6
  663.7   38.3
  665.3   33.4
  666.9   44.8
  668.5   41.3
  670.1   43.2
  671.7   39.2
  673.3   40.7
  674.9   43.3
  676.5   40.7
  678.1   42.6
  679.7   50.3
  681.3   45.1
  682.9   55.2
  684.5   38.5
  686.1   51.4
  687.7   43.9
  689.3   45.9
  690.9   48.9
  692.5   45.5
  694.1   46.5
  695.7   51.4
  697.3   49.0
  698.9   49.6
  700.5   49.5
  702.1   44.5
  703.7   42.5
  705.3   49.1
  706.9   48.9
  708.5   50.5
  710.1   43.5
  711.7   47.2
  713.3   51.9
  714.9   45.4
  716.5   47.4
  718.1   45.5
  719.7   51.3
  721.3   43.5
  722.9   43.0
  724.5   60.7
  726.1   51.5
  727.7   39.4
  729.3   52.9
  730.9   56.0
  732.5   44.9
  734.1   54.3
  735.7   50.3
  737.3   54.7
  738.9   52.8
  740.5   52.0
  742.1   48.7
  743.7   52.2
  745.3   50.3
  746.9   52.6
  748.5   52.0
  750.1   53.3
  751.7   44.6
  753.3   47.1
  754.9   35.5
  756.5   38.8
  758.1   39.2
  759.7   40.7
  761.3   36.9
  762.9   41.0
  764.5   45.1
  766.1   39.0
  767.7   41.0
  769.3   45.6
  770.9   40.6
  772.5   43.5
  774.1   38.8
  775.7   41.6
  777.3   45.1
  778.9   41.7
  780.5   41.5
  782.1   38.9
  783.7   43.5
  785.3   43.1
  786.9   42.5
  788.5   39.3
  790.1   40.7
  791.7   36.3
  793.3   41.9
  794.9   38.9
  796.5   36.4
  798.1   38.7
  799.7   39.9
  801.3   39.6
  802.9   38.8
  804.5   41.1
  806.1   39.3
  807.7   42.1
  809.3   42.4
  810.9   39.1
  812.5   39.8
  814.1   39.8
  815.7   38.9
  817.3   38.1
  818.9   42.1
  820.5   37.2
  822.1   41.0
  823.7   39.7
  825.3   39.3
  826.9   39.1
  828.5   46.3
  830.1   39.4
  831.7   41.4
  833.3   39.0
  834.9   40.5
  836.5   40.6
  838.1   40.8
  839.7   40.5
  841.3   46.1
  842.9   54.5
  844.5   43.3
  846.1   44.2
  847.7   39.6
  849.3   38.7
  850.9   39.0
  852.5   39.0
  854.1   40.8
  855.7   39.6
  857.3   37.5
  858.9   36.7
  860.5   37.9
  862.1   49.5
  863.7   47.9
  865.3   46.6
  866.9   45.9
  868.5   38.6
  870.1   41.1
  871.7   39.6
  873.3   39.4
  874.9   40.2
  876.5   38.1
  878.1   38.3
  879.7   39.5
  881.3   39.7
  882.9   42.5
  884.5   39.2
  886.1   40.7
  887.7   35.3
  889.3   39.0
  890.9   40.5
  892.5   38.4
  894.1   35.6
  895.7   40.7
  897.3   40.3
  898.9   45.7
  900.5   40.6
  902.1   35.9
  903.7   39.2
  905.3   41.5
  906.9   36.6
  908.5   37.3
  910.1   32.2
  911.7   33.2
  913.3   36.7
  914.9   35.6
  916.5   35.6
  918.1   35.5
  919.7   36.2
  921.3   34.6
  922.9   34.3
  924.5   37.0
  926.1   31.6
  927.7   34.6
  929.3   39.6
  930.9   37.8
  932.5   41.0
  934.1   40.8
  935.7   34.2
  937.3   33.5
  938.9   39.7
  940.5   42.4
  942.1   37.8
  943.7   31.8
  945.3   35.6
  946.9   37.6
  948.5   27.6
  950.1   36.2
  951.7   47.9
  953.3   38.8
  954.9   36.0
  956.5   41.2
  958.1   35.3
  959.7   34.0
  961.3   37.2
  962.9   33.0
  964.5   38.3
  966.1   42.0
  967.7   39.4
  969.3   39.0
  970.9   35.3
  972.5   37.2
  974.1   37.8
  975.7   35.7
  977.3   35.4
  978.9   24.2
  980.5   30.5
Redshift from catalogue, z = 0.284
